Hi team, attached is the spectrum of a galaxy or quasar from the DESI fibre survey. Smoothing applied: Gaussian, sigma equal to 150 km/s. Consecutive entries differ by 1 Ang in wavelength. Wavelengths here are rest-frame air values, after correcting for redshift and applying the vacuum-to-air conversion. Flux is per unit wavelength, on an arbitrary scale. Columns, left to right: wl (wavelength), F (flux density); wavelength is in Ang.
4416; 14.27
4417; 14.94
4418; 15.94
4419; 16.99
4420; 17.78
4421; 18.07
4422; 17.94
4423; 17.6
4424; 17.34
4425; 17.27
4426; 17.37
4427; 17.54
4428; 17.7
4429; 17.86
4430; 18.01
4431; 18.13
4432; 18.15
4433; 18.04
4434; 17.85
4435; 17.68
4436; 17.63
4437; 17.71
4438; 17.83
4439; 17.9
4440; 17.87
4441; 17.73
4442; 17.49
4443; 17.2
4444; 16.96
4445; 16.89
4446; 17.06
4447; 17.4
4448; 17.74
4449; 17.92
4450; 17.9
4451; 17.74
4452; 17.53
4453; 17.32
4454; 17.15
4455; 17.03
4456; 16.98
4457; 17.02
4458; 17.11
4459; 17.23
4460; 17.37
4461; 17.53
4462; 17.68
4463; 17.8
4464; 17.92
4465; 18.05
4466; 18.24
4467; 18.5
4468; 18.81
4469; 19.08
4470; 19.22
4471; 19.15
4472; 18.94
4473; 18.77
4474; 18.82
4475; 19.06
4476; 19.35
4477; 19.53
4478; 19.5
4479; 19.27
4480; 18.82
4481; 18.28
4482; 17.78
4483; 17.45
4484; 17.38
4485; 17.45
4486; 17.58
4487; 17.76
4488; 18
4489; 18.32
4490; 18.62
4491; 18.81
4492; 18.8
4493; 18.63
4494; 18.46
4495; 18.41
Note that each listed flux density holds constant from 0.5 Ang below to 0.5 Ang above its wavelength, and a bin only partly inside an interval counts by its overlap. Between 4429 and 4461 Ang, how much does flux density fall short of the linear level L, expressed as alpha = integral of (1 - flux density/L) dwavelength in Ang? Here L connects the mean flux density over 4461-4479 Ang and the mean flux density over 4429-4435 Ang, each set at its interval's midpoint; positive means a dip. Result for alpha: 1.2 Ang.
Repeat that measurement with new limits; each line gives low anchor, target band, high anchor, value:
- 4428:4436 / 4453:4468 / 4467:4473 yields 0.9 Ang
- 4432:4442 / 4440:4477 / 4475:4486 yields 0.5 Ang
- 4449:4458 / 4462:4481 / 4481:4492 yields -1.2 Ang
